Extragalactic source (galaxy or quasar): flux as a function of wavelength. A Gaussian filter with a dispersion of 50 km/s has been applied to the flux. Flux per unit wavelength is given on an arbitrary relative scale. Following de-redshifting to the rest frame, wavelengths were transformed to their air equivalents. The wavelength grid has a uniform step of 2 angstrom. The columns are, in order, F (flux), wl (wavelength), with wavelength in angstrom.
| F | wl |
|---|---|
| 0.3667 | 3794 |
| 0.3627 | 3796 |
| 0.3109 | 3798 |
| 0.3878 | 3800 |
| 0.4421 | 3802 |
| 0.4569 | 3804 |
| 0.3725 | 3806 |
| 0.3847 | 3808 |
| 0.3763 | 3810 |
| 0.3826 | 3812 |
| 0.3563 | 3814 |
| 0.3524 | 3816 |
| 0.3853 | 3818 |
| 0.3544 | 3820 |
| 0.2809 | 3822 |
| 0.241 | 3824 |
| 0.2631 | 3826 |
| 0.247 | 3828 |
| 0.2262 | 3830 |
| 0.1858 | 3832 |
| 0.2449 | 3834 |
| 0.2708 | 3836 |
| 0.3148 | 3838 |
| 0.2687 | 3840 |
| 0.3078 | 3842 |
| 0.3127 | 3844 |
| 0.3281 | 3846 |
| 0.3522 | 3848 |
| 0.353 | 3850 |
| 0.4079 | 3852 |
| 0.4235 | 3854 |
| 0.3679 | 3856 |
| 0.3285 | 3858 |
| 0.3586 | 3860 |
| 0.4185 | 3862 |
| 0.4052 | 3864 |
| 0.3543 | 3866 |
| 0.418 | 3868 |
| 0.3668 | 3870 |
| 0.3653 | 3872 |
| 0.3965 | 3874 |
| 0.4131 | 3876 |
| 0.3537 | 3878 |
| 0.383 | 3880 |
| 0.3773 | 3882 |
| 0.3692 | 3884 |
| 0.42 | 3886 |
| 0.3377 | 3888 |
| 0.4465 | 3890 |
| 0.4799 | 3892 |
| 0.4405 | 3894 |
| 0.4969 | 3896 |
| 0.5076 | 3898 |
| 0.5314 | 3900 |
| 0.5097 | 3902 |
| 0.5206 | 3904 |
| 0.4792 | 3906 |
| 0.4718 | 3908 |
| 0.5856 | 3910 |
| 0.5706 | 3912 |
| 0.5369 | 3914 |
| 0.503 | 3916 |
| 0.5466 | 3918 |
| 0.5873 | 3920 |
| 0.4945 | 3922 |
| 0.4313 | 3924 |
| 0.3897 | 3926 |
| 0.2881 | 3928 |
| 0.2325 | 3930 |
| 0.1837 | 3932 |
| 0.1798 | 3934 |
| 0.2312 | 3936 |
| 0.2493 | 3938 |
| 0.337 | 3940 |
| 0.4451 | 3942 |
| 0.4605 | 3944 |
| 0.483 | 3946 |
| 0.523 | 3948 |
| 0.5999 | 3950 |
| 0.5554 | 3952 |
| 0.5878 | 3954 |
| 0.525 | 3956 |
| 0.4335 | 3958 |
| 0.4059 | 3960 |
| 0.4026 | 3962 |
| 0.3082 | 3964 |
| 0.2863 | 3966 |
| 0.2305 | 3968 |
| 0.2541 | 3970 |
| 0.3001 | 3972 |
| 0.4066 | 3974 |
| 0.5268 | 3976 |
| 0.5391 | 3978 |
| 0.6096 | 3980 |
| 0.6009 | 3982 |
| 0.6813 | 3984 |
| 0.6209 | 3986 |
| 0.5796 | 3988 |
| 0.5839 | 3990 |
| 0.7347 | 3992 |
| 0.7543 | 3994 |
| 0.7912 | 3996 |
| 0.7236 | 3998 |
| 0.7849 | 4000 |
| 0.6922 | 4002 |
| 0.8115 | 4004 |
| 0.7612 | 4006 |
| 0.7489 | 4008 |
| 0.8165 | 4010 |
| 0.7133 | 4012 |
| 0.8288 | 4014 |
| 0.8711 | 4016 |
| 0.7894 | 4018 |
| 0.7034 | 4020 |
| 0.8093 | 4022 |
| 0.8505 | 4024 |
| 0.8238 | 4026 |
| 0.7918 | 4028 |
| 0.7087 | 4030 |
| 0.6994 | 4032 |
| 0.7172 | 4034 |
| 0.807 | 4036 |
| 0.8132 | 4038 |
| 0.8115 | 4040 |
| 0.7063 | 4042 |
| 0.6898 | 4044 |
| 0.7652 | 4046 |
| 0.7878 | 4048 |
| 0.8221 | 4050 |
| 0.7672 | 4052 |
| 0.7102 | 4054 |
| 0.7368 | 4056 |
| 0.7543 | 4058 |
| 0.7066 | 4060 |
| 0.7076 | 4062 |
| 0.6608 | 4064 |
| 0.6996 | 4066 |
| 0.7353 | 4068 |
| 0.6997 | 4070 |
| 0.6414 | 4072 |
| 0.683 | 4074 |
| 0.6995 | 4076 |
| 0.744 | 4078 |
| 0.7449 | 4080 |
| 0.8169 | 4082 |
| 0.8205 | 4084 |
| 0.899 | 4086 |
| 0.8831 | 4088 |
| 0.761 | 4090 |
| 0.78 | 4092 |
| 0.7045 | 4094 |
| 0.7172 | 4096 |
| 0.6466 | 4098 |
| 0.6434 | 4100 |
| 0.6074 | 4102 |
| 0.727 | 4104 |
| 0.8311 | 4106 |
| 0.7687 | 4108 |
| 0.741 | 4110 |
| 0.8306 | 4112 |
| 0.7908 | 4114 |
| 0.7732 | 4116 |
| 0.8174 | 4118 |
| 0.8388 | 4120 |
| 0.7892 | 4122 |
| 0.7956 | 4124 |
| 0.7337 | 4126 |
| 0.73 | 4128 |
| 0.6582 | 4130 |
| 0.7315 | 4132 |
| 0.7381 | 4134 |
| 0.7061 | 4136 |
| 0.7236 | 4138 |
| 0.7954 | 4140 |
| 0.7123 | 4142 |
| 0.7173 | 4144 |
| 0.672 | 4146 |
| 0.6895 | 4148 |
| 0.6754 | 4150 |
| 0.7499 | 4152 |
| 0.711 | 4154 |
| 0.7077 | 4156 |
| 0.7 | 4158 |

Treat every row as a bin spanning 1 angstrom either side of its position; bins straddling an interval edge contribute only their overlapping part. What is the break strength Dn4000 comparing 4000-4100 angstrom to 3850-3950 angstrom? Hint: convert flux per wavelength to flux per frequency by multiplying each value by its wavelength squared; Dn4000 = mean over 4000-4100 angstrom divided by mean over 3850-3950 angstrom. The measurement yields 1.9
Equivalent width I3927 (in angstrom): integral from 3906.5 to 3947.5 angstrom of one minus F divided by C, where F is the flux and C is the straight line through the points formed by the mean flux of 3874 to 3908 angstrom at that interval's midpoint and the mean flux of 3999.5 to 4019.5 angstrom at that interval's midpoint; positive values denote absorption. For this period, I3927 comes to 9.4 angstrom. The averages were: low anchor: 0.441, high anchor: 0.78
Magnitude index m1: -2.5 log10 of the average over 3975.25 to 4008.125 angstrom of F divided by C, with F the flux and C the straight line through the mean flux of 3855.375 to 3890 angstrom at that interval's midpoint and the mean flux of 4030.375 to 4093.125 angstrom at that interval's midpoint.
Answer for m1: -0.11 mag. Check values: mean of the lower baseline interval 0.381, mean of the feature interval 0.678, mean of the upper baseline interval 0.75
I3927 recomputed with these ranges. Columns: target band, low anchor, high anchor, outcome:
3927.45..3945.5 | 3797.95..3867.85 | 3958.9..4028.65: 8.0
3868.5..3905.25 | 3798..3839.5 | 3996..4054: 3.5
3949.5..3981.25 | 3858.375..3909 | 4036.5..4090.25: 7.6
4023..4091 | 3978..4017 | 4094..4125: -1.7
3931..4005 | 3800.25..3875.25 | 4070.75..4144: 6.6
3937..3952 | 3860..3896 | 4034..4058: 2.6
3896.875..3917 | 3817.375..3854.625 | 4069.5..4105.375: -4.6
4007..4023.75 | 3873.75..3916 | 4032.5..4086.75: -3.0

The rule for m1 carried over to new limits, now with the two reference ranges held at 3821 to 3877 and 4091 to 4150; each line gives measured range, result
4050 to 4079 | -0.10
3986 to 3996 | -0.23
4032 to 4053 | -0.23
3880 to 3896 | -0.07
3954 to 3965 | 0.15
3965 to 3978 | 0.42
